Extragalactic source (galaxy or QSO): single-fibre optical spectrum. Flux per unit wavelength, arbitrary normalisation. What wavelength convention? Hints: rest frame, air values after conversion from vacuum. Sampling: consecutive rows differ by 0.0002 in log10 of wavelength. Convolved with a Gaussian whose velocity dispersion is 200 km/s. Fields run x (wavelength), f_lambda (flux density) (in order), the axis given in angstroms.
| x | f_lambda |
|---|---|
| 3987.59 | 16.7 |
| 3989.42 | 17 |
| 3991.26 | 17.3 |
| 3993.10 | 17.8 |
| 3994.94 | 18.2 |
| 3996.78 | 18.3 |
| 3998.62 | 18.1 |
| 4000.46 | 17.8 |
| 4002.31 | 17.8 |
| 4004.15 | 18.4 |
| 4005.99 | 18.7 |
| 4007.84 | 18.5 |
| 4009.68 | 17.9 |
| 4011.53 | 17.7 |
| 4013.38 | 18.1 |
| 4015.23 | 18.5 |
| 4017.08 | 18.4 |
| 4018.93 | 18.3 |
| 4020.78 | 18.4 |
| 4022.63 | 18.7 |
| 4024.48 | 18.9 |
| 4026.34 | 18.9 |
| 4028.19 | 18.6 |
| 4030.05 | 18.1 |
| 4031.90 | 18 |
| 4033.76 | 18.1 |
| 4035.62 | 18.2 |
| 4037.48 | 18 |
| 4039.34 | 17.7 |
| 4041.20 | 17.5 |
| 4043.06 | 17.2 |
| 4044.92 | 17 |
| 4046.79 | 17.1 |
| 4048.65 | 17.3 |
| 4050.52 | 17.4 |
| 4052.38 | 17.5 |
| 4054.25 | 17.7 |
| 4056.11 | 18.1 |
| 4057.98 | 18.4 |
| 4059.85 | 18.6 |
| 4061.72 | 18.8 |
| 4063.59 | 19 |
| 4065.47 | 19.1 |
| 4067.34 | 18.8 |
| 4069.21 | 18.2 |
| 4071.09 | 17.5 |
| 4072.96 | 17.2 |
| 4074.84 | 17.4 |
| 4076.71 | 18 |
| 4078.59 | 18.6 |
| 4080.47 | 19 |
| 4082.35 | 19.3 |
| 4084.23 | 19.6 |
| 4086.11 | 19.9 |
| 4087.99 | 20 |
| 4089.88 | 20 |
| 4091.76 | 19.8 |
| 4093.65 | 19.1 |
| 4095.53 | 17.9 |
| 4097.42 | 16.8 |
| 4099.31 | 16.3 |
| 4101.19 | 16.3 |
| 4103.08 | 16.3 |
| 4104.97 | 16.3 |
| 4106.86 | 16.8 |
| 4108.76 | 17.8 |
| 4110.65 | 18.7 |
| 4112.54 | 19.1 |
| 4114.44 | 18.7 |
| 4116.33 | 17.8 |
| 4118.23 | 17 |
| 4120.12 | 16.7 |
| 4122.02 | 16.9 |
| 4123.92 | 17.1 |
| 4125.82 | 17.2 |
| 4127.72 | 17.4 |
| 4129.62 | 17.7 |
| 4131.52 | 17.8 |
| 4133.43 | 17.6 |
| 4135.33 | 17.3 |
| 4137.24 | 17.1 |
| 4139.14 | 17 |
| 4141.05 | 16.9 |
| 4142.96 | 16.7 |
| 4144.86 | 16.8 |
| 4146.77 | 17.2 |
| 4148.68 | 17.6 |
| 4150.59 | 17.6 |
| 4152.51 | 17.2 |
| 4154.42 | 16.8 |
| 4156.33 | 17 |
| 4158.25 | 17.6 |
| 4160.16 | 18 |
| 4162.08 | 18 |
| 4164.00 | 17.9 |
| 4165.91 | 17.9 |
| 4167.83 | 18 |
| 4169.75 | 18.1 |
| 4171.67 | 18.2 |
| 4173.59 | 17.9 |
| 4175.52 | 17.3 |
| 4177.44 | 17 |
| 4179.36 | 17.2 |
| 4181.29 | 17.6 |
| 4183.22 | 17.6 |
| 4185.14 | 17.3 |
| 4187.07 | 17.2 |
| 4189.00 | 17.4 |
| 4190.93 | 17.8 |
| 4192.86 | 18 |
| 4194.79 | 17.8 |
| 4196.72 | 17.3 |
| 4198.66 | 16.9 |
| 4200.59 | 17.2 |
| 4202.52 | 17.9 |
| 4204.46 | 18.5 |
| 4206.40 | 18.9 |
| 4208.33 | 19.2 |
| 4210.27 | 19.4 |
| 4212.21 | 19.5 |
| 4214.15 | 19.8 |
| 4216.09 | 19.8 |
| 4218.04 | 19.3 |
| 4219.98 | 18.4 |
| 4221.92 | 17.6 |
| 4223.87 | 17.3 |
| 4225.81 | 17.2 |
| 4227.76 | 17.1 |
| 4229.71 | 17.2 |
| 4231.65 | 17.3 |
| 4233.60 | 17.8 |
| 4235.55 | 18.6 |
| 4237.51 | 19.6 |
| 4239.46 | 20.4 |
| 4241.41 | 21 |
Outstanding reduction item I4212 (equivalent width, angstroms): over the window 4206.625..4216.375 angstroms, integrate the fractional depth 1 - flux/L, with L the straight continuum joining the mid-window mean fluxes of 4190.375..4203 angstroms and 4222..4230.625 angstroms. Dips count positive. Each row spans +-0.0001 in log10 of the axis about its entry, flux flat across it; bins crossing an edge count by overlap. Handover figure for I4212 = -1.2 angstroms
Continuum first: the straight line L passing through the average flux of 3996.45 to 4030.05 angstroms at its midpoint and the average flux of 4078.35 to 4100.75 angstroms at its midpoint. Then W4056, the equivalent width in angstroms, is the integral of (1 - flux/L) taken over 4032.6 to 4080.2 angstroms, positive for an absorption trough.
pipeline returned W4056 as 1.7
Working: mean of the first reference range 18.3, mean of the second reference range 18.8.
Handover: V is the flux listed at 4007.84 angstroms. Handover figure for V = 18.5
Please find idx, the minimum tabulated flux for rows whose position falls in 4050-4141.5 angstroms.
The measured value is 16.3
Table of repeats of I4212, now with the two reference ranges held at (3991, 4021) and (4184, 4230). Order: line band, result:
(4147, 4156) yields 0.4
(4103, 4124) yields 0.7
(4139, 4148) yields 0.6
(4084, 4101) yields -0.5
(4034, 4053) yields 0.6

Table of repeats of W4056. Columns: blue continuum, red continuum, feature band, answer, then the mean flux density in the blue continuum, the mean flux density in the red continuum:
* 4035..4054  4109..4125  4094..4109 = 0.7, 17.5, 17.8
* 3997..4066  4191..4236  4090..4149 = 2.3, 18.1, 18.2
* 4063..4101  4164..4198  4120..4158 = 1.7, 18.5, 17.6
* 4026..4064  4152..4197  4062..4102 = -1.4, 17.9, 17.6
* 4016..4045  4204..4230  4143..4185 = 2.1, 18.2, 18.5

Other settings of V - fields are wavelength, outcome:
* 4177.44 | 17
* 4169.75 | 18.1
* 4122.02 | 16.9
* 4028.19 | 18.6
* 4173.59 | 17.9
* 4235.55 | 18.6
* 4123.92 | 17.1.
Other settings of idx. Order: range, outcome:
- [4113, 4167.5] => 16.7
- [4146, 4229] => 16.8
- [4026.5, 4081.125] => 17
